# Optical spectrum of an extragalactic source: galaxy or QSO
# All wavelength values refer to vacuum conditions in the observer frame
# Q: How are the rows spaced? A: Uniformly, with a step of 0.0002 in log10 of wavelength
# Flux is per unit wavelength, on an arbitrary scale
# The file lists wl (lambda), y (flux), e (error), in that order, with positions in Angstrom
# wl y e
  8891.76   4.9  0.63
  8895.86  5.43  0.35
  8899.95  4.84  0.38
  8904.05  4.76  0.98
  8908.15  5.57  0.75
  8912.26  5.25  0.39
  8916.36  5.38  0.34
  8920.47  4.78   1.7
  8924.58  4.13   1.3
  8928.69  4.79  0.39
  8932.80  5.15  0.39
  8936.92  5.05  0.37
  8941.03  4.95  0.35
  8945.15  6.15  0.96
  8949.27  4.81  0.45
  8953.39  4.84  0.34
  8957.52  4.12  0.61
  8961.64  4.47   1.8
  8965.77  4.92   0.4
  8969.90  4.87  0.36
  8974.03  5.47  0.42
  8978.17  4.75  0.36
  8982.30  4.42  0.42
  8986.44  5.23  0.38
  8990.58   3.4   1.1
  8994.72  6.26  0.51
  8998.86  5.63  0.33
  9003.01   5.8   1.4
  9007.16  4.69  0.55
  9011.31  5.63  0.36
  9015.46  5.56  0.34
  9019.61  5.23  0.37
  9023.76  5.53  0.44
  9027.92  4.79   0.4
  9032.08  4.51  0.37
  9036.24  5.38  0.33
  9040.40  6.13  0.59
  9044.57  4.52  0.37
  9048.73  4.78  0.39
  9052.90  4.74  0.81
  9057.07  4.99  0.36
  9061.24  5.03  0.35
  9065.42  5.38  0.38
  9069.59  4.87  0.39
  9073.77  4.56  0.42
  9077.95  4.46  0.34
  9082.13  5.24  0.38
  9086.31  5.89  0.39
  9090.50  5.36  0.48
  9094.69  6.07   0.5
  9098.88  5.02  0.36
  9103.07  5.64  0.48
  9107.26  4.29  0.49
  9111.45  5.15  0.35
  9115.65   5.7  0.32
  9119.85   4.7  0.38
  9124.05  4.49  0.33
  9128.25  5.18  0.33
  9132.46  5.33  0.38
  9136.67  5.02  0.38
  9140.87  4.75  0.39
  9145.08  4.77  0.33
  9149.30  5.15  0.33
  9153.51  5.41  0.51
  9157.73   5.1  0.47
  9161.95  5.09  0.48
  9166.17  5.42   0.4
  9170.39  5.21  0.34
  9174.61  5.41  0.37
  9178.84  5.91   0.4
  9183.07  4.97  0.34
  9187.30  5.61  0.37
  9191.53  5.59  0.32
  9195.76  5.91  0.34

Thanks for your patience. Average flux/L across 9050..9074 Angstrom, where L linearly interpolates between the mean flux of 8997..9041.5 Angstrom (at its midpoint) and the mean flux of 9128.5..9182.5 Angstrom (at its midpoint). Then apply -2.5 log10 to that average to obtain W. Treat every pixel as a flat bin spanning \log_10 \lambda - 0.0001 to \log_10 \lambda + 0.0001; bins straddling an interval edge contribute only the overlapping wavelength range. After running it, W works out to 0.073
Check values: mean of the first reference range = 5.33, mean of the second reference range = 5.21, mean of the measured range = 4.95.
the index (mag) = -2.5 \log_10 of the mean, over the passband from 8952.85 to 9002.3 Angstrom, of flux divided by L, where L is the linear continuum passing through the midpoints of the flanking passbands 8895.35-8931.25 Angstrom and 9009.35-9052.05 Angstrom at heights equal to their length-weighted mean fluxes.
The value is 0.04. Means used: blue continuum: 4.98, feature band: 4.89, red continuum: 5.19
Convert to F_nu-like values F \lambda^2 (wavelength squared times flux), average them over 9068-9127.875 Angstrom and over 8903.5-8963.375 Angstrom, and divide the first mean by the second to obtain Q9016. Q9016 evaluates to 1.1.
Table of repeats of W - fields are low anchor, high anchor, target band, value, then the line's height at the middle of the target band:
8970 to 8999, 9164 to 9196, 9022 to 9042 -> -0.03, 5.1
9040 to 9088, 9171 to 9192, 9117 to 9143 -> 0.07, 5.27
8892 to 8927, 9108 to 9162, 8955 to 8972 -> 0.09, 5.02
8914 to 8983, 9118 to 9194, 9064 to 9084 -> 0.04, 5.07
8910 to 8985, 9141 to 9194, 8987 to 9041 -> -0.05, 5.02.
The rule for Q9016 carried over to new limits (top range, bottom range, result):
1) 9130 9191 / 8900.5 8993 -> 1.12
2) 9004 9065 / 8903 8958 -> 1.05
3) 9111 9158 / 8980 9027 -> 1.00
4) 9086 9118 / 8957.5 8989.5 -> 1.15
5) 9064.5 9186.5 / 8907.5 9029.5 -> 1.06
